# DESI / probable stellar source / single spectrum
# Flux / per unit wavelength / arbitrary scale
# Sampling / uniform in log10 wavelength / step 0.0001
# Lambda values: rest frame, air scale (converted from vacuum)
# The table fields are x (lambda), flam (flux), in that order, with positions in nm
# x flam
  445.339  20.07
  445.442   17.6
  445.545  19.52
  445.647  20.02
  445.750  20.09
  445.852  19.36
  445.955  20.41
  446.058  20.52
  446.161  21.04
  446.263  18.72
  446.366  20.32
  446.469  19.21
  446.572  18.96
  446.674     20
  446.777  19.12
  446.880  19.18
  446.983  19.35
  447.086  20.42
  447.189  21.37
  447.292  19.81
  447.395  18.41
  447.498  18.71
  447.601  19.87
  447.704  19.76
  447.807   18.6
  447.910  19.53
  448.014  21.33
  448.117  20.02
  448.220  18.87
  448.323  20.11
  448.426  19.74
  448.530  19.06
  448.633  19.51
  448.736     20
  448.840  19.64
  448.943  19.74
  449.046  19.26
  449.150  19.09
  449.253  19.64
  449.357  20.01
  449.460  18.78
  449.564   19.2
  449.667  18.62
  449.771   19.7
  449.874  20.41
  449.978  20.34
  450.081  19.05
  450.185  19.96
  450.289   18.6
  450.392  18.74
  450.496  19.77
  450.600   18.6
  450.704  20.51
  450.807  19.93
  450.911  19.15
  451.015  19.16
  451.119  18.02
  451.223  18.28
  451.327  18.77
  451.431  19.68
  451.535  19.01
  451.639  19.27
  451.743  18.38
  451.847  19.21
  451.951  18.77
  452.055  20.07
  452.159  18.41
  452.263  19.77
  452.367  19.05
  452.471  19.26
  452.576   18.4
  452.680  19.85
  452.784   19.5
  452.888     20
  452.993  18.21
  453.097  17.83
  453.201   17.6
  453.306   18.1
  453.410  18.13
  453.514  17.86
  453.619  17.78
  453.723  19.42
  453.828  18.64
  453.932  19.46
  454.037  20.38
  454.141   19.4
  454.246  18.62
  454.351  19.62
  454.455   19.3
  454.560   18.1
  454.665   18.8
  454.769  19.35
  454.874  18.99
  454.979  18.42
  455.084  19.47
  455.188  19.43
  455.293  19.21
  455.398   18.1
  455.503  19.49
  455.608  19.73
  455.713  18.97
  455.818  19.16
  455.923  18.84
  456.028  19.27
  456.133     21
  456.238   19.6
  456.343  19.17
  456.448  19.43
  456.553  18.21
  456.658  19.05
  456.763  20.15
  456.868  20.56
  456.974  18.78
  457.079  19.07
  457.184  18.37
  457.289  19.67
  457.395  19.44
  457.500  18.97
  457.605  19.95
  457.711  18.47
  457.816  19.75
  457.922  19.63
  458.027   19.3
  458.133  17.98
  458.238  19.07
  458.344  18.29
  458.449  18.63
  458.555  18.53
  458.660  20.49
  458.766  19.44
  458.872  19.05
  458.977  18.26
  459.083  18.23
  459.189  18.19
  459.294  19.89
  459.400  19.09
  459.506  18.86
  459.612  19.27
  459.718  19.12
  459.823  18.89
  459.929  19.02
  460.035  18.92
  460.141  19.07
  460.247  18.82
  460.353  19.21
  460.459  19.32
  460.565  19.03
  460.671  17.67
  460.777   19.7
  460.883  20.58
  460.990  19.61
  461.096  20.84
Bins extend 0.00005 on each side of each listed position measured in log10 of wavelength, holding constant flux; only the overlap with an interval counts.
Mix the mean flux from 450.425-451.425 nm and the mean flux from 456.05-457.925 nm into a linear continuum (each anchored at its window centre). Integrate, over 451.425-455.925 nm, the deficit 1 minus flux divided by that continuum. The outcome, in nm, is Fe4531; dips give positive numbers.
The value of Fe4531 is 0.066 nm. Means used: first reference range 19.1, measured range 19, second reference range 19.4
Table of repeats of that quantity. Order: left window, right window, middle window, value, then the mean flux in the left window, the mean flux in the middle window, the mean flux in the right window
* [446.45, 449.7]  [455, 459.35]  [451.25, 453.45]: 0.05 nm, 19.5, 18.9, 19.2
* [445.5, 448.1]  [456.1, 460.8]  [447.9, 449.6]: 0.00 nm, 19.8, 19.6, 19.1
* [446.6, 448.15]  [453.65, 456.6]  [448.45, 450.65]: 0.01 nm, 19.7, 19.4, 19.2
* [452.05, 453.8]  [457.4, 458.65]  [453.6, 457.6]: -0.07 nm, 18.7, 19.2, 19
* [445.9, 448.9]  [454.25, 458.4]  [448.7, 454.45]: 0.10 nm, 19.7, 19.1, 19.2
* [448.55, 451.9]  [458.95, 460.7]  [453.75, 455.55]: 0.00 nm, 19.3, 19.1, 18.9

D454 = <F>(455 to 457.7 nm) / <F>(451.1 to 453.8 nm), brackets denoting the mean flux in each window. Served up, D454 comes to 1.0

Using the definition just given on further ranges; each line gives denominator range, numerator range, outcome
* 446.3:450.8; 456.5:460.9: 0.98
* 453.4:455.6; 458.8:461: 1.00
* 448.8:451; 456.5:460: 0.98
